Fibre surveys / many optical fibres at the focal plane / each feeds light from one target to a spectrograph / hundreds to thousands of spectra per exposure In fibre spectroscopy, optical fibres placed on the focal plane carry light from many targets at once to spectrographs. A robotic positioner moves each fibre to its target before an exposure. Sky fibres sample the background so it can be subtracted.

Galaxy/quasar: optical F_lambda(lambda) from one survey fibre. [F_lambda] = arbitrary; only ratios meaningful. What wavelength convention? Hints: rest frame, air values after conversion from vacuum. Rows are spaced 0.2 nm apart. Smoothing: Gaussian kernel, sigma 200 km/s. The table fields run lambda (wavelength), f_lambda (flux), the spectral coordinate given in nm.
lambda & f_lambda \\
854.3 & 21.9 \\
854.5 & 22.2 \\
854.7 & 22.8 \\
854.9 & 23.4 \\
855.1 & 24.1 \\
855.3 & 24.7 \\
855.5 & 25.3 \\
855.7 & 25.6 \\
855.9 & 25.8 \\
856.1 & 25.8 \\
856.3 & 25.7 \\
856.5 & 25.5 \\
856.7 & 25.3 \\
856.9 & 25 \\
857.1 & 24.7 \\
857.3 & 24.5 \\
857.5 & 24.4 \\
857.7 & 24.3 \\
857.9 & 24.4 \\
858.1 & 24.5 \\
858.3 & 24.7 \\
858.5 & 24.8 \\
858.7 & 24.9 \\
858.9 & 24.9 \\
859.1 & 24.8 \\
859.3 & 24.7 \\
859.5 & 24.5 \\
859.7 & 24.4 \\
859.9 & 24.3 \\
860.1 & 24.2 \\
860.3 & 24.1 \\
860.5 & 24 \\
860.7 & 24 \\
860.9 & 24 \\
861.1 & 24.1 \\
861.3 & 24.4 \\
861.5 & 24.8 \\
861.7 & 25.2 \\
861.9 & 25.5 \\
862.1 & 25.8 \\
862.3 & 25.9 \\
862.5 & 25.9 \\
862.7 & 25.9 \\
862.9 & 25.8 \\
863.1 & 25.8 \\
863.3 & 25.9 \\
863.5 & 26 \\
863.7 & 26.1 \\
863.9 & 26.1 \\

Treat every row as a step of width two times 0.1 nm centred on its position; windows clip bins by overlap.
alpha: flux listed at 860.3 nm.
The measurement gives 24.1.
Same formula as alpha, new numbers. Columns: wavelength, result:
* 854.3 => 21.9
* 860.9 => 24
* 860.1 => 24.2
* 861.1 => 24.1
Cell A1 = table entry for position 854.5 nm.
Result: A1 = 22.2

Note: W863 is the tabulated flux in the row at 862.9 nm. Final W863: 25.8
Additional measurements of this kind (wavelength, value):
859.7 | 24.4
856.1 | 25.8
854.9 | 23.4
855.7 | 25.6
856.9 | 25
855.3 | 24.7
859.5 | 24.5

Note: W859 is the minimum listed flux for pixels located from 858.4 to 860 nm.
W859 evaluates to 24.3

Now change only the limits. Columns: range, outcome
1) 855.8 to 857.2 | 24.7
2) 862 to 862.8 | 25.8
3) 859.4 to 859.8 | 24.4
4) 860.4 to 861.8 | 24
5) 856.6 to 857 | 25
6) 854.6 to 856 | 22.8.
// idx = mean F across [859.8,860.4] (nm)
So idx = 24.2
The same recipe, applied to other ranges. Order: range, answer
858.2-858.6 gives 24.7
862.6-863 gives 25.9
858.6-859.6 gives 24.8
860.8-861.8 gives 24.5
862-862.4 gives 25.9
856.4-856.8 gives 25.4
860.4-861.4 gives 24.1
